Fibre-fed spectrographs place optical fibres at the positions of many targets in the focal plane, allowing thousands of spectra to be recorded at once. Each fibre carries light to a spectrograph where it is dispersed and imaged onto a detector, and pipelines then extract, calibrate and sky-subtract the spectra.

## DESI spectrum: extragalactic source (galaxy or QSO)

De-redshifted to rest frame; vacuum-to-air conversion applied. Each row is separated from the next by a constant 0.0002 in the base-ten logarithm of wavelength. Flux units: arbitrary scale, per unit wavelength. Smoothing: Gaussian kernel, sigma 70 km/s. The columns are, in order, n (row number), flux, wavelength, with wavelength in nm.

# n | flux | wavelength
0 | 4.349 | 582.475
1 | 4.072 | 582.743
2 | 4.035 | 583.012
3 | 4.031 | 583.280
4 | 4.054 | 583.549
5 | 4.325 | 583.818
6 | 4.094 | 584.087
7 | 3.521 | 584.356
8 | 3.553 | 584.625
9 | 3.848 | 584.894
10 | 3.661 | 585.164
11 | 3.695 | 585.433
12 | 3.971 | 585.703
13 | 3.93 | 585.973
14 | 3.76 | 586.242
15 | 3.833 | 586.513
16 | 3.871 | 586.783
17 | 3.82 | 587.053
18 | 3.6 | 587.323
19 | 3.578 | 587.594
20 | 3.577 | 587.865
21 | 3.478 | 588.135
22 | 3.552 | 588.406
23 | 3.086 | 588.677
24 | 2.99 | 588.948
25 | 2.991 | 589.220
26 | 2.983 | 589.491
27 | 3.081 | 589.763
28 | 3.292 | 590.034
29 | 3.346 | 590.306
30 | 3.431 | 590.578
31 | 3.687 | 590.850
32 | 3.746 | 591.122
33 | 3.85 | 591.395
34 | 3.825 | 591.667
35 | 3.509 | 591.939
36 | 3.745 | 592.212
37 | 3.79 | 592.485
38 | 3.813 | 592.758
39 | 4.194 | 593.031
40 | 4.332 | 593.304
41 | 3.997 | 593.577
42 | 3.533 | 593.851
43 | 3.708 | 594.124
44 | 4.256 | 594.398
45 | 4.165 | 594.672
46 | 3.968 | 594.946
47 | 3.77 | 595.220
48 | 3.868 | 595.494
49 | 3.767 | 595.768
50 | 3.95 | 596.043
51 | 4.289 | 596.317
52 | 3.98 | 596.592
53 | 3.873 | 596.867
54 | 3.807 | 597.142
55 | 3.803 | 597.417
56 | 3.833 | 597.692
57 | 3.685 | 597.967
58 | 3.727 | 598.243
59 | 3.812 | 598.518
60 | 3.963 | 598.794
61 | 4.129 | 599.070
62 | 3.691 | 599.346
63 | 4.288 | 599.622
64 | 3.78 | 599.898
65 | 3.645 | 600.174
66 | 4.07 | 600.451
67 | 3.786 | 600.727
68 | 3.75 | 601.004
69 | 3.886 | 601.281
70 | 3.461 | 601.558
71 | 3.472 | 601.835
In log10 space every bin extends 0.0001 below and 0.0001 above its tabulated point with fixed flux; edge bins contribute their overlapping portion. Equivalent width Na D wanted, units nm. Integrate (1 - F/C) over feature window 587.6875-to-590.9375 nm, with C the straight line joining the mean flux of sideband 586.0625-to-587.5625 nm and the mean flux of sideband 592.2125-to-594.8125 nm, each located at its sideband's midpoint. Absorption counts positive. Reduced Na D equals 0.47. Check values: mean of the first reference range 3.77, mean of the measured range 3.29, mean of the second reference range 3.96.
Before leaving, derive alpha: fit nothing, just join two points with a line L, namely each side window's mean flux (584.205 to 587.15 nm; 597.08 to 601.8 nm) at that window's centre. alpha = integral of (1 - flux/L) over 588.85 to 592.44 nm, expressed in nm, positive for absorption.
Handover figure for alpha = 0.34 nm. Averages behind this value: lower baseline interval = 3.77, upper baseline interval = 3.82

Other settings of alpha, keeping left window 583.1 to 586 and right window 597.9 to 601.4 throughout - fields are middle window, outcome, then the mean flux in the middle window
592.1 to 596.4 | -0.081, 3.94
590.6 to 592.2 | 0.070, 3.7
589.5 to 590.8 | 0.198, 3.28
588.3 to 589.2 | 0.164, 3.17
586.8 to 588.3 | 0.096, 3.63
